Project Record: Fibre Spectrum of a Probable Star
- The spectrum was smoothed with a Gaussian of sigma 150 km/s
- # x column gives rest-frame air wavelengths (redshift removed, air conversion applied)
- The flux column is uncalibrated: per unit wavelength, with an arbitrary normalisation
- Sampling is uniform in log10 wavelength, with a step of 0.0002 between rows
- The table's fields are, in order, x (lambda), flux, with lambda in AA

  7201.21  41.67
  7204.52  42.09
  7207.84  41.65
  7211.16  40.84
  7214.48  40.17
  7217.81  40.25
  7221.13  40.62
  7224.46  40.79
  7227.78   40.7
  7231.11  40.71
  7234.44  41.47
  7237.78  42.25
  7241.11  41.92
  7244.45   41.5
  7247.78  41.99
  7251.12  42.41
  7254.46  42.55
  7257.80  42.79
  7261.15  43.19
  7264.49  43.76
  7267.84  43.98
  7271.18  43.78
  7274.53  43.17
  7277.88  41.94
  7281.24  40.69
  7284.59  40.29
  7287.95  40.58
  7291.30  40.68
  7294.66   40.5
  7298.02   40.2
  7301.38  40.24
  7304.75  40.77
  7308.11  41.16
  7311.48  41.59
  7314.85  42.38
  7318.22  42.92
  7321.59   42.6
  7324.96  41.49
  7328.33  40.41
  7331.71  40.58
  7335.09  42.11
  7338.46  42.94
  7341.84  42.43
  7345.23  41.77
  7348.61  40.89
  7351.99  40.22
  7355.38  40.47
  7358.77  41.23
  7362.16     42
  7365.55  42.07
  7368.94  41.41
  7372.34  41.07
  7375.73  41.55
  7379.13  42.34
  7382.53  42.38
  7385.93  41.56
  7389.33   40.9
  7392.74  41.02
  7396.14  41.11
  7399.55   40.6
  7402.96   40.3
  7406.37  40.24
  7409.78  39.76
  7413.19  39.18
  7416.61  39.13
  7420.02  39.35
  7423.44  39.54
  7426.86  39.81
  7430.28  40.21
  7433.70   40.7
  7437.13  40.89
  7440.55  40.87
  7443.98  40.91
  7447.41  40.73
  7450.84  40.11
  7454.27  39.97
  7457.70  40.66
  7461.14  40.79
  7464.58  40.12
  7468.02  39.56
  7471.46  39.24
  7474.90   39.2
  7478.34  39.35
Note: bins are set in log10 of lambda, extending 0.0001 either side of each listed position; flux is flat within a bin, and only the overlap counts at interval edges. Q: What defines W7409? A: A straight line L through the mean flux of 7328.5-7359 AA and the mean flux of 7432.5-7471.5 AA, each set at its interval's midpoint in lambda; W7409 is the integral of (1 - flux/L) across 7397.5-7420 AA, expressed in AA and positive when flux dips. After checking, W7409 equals 0.5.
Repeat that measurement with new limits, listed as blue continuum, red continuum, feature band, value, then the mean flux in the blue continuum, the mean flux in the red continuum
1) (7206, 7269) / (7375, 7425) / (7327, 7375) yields -0.6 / 41.7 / 40.6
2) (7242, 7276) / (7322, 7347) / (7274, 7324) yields 1.2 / 42.9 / 41.7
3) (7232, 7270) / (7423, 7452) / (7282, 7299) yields 0.6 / 42.5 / 40.5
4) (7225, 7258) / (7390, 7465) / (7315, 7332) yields -0.3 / 41.8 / 40.3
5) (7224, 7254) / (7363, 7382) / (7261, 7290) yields -0.5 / 41.6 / 41.7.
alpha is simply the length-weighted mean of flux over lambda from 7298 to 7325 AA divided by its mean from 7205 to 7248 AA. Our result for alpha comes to 1.0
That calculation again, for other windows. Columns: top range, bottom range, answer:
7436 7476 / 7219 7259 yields 0.97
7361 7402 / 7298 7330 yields 1.00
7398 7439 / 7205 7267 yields 0.96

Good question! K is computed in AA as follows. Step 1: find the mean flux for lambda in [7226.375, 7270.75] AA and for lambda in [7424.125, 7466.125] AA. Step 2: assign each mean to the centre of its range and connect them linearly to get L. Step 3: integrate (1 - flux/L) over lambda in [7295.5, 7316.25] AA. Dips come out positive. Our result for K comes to 0.37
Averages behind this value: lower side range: 42.3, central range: 41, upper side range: 40.5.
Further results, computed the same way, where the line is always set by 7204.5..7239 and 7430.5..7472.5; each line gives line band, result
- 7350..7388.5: -0.82 AA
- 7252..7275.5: -1.39 AA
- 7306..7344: -1.07 AA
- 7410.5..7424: 0.39 AA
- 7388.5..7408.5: -0.07 AA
